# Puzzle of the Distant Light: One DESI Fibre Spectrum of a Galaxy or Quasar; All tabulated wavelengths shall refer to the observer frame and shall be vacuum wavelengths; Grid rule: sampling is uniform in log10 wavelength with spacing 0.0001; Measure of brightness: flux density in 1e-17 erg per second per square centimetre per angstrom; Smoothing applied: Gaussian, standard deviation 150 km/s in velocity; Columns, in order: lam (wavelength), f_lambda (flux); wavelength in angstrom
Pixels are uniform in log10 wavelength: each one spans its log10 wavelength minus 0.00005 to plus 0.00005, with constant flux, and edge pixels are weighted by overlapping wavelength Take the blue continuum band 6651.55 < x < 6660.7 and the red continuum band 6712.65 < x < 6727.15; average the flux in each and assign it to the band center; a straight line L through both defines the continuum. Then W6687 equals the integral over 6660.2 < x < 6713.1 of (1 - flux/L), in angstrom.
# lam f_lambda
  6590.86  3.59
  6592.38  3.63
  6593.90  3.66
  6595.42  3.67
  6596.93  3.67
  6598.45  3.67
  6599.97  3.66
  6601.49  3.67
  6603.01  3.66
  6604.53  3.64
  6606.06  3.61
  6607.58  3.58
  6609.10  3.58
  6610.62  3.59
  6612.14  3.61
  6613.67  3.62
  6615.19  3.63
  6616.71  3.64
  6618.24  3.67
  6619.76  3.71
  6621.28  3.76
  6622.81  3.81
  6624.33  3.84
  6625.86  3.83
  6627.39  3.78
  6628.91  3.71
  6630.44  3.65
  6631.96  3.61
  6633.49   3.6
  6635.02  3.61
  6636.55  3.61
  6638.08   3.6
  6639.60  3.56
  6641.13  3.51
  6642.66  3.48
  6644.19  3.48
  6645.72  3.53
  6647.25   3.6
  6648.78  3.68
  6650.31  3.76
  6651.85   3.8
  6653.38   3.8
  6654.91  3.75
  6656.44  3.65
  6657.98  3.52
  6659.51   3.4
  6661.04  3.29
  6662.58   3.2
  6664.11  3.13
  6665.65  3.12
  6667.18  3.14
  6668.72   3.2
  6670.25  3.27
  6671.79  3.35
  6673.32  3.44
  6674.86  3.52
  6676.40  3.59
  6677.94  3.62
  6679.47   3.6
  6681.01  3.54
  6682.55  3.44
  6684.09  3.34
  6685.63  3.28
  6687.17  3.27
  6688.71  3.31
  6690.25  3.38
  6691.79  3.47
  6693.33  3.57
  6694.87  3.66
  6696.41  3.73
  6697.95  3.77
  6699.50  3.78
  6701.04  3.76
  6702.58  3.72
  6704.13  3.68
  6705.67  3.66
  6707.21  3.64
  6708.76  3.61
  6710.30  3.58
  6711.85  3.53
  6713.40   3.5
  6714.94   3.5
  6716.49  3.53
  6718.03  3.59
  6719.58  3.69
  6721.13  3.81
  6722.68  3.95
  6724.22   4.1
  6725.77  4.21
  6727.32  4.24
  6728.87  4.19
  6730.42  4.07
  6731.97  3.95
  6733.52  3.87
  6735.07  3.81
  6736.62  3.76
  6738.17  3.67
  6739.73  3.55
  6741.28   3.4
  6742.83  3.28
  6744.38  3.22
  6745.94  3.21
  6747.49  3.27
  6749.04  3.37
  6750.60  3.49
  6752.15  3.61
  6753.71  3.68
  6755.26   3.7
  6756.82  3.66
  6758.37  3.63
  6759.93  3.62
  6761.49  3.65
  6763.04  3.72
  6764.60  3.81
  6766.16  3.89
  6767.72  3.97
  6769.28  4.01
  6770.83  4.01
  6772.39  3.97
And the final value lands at 3.3 angstrom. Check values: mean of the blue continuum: 3.63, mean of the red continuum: 3.79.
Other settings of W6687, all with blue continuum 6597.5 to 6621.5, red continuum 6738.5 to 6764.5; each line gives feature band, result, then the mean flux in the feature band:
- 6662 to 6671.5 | 1.1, 3.19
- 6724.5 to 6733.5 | -1.5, 4.11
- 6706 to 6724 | -0.5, 3.65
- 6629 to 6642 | 0.1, 3.6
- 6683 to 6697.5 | 0.5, 3.45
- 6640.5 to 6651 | 0.1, 3.58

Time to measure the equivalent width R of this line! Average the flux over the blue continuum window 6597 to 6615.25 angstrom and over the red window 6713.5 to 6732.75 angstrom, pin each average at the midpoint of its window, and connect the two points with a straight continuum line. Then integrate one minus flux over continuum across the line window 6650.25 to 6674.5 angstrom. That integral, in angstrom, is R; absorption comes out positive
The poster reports 2.16 angstrom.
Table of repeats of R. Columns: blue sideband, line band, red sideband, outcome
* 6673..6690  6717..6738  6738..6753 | -3.2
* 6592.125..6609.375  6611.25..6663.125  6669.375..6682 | -0.9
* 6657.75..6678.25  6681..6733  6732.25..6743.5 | -2.6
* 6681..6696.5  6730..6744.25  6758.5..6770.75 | 0.0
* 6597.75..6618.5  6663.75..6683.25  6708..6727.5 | 1.6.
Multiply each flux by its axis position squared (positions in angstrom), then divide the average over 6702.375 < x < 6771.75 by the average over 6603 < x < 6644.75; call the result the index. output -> 1.05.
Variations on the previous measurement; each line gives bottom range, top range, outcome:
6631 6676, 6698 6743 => 1.10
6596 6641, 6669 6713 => 0.99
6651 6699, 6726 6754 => 1.08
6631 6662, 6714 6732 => 1.11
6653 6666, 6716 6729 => 1.17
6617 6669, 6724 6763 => 1.06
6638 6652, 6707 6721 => 1.02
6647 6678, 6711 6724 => 1.07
